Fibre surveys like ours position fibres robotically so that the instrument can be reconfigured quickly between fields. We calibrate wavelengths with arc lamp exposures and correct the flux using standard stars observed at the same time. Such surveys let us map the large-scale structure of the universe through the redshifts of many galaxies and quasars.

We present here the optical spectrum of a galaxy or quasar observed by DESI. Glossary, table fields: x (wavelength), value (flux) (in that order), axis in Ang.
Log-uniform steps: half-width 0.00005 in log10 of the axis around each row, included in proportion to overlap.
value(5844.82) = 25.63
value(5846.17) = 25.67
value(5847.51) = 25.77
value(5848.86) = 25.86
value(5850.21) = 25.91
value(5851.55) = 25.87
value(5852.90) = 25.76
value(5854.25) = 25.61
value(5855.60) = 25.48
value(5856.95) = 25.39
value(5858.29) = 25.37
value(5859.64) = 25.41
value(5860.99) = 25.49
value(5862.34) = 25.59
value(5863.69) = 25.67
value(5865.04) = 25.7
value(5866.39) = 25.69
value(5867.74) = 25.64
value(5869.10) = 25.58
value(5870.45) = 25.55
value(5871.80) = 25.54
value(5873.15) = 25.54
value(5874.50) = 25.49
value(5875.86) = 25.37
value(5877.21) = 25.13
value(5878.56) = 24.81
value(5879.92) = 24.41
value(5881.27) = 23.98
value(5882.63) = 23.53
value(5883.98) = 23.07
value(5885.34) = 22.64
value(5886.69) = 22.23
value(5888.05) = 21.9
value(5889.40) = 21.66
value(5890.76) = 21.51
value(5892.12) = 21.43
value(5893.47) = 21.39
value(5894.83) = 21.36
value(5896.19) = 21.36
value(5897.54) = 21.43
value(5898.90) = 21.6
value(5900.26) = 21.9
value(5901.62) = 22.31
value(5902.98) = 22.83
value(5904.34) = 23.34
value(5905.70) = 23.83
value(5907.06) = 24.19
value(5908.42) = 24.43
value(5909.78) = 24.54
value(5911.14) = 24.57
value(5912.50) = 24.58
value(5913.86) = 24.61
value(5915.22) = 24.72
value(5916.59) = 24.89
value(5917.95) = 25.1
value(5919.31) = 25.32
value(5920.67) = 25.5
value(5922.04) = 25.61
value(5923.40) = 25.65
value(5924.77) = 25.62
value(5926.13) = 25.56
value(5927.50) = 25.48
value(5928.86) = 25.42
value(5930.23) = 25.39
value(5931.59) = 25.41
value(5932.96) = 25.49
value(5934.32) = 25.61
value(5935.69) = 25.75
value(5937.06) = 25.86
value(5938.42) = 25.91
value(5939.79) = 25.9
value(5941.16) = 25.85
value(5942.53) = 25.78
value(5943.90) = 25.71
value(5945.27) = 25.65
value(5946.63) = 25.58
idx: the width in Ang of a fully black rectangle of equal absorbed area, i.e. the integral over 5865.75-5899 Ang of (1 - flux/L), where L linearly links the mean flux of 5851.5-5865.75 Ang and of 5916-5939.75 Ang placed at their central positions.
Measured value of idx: 2.61 Ang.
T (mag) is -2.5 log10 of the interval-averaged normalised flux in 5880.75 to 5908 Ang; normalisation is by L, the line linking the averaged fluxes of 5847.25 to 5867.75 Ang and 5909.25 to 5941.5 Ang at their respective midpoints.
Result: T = 0.14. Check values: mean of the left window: 25.6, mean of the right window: 25.3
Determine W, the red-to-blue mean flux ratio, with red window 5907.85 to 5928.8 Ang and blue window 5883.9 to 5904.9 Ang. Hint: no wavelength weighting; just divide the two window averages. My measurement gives 1.14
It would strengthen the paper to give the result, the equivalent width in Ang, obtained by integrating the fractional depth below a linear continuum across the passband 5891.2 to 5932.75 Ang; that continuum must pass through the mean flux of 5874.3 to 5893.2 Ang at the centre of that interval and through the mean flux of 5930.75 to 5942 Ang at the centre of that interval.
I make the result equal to 1.05 Ang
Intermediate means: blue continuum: 23.3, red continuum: 25.7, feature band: 24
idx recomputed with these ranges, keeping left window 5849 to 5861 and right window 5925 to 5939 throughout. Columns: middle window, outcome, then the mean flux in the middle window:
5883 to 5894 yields 1.5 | 22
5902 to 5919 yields 0.9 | 24.3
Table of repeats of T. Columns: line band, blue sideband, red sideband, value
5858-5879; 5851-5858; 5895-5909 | -0.03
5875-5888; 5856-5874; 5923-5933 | 0.08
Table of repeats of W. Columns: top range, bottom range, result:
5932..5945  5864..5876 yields 1.01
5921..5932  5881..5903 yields 1.16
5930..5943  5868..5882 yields 1.02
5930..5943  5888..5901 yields 1.19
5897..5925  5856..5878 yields 0.94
